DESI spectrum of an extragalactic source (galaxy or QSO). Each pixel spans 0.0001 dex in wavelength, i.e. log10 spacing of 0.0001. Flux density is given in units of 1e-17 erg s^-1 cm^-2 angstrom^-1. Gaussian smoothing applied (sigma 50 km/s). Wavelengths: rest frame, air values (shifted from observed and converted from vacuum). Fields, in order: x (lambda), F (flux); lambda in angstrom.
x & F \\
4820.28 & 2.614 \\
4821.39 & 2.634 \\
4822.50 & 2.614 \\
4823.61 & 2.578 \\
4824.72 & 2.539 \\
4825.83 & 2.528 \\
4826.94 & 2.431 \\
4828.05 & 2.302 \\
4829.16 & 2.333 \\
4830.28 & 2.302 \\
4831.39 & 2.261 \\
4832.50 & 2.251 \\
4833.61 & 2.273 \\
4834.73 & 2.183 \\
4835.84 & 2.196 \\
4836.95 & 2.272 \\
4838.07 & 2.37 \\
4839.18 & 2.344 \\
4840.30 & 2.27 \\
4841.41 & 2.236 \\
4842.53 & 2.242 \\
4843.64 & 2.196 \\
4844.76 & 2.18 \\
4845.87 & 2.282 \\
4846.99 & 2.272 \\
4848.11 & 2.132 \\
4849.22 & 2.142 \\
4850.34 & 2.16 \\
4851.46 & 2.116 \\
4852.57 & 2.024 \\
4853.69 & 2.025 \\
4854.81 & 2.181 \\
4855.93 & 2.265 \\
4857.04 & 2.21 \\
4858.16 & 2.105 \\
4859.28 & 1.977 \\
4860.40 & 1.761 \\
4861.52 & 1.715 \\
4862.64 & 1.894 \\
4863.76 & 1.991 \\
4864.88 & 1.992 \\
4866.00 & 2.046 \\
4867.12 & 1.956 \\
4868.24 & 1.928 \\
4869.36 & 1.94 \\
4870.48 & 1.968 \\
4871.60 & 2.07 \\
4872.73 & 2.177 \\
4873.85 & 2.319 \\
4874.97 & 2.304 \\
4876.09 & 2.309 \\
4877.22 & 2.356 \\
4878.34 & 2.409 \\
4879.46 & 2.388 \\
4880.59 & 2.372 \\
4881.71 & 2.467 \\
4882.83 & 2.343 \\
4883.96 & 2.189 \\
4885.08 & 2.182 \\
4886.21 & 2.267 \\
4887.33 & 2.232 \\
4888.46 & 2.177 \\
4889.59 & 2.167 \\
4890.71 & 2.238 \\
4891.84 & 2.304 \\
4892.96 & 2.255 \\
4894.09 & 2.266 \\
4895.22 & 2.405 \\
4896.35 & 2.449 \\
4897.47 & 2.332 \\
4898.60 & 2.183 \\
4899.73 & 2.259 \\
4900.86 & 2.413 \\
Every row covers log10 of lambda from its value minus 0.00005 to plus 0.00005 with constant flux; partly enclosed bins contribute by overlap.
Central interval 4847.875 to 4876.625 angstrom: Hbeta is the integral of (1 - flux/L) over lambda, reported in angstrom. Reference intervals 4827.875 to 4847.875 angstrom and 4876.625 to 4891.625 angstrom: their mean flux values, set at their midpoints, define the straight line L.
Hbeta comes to 2.68 angstrom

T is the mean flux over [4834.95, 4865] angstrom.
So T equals 2.13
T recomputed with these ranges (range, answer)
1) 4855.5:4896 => 2.17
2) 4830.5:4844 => 2.26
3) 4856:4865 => 1.97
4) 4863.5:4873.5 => 2.01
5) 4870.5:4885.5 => 2.29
